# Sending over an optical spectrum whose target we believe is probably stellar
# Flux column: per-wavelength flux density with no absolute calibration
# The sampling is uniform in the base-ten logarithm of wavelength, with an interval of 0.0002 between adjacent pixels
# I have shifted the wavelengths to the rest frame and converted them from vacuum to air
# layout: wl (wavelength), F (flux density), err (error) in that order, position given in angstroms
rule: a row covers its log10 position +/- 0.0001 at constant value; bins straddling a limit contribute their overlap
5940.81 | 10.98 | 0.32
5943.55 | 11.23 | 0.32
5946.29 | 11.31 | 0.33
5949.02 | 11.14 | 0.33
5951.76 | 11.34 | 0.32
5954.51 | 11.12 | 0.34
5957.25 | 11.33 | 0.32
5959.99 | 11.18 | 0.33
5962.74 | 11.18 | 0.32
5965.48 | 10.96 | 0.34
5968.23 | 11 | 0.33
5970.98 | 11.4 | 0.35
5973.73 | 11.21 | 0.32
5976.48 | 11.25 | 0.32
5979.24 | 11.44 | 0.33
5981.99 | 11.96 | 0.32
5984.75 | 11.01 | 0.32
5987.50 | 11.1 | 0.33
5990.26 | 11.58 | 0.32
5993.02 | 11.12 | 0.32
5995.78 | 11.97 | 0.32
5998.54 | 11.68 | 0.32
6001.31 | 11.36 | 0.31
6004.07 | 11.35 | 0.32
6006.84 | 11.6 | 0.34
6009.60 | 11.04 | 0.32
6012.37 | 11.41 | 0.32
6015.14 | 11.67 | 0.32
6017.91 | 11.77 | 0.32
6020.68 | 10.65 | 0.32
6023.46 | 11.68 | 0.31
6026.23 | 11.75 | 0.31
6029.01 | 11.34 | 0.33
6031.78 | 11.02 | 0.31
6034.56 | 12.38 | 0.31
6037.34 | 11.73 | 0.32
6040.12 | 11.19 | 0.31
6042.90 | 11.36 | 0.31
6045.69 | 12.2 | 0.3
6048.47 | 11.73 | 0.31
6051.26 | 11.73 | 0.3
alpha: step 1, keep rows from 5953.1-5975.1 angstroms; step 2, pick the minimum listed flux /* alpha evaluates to 10.96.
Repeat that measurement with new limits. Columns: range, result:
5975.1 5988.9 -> 11.01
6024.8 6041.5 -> 11.02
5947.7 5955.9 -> 11.12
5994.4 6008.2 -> 11.35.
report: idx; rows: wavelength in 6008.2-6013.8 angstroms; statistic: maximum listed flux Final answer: 11.41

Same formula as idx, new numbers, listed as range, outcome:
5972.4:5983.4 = 11.96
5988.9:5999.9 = 11.97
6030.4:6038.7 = 12.38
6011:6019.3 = 11.77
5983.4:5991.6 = 11.58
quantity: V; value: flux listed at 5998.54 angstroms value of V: 11.68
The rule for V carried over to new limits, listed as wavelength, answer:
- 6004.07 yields 11.35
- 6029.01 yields 11.34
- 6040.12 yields 11.19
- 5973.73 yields 11.21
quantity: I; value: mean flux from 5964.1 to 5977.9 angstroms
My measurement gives 11.2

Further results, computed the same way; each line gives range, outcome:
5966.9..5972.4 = 11.2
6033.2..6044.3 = 11.7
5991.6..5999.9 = 11.6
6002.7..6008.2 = 11.5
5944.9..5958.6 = 11.2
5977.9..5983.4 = 11.7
